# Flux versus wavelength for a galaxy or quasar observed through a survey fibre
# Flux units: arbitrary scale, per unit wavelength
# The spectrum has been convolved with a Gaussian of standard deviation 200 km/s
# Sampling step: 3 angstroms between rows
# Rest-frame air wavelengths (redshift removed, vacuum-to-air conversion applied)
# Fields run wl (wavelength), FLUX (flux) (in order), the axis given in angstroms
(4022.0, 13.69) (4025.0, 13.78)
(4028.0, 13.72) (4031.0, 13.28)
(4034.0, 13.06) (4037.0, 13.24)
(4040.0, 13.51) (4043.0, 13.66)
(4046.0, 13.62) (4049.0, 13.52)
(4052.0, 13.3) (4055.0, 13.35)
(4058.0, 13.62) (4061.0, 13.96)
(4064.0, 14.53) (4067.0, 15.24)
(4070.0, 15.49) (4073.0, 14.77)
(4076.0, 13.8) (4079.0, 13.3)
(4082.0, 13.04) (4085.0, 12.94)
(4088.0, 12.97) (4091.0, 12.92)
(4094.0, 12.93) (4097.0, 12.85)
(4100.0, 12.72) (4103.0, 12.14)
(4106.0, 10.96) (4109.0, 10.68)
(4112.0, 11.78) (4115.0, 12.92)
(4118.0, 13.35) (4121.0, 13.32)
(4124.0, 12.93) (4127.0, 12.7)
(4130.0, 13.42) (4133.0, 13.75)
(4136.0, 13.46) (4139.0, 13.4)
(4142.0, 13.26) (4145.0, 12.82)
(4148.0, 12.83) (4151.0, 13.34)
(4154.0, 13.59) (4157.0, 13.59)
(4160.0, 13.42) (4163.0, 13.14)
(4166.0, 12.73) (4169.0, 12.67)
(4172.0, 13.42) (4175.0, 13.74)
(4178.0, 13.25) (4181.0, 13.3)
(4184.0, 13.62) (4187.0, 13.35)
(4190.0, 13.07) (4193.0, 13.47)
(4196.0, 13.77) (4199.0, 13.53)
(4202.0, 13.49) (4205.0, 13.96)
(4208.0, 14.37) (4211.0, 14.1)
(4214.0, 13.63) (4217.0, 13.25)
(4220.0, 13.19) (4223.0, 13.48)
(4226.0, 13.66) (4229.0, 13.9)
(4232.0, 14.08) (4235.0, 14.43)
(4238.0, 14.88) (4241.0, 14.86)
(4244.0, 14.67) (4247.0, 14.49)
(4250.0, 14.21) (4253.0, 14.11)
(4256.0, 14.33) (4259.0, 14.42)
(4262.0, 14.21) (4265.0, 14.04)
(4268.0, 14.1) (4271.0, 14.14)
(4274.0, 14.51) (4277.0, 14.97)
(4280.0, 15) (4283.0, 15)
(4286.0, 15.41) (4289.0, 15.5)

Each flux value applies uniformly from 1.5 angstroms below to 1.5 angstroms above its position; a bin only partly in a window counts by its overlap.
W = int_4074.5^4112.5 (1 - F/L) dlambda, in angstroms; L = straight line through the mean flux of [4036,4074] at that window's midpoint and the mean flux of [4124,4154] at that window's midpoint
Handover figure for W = 3.0 angstroms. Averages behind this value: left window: 14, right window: 13.2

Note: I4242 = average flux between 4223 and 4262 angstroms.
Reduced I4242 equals 14.3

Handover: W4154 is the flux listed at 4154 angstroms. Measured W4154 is 13.59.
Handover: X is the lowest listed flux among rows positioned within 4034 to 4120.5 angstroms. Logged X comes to 10.68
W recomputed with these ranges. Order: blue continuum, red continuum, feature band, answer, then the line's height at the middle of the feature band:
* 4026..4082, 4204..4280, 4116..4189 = 3.9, 14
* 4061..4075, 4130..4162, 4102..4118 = 2.5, 14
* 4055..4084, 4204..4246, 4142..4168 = 1.7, 14.1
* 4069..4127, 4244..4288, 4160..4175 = 0.5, 13.6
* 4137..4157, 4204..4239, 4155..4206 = 0.6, 13.5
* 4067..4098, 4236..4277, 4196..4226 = 1.1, 14.2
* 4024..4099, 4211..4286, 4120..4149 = 1.4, 13.9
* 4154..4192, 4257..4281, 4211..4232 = 0.4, 13.9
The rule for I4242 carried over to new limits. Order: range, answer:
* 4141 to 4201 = 13.3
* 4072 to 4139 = 12.9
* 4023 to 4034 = 13.5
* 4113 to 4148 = 13.2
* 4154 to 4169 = 13.2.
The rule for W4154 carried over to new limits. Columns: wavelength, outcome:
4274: 14.51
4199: 13.53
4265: 14.04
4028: 13.72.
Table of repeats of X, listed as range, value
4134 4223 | 12.67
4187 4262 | 13.07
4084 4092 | 12.92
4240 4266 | 14.04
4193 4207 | 13.47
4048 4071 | 13.3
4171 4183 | 13.25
